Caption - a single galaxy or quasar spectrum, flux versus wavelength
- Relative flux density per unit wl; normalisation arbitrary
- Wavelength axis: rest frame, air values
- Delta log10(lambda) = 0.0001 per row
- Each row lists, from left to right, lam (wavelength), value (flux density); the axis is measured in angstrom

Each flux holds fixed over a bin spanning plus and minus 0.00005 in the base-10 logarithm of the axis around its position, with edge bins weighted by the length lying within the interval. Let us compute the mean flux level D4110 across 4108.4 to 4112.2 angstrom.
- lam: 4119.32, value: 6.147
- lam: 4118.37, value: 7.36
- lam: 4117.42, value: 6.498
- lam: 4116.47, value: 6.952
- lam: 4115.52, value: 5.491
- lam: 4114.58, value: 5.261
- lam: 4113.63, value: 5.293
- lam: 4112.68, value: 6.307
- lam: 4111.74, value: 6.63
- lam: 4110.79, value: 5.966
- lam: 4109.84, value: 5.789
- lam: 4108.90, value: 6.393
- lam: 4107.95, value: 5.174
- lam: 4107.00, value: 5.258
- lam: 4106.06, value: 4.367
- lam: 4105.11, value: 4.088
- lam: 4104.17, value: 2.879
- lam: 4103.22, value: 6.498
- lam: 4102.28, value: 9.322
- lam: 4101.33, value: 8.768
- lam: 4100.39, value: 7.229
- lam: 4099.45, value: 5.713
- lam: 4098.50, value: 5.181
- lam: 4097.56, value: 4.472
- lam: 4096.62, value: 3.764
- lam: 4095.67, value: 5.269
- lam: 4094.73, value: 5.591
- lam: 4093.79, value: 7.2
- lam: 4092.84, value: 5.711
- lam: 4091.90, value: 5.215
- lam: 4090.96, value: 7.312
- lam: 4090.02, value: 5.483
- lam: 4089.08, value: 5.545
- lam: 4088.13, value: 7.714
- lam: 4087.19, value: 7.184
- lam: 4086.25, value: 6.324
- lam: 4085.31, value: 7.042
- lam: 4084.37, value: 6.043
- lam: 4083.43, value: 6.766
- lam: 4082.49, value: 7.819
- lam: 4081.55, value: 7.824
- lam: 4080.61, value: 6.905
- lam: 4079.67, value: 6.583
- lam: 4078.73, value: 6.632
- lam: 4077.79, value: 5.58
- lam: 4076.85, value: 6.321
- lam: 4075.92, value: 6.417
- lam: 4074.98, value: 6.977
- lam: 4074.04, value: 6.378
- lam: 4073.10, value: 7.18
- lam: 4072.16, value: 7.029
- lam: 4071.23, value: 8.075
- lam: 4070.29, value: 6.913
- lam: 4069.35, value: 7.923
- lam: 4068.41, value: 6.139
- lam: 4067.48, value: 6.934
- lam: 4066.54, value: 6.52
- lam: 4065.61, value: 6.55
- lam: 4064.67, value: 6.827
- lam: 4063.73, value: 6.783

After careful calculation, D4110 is 6.18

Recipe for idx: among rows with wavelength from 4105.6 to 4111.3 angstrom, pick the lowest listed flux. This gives 4.367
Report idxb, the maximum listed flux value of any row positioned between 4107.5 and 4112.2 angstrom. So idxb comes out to 6.63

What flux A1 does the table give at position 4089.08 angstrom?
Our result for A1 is 5.545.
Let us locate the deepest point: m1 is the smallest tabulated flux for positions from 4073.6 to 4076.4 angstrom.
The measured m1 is 6.378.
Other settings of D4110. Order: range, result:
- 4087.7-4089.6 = 6.55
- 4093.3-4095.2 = 6.38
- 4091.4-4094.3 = 6.05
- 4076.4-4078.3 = 5.95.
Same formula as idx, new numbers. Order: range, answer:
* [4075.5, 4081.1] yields 5.58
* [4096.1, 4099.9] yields 3.764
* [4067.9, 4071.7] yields 6.139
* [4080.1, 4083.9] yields 6.766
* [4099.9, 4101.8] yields 7.229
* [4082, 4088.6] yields 6.043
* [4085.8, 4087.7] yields 6.324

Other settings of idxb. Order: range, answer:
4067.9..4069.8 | 7.923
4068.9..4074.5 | 8.075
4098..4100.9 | 7.229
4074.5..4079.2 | 6.977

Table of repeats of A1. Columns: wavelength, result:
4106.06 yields 4.367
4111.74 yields 6.63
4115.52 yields 5.491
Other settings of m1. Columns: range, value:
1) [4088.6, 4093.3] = 5.215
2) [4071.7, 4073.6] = 7.029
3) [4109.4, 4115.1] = 5.261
